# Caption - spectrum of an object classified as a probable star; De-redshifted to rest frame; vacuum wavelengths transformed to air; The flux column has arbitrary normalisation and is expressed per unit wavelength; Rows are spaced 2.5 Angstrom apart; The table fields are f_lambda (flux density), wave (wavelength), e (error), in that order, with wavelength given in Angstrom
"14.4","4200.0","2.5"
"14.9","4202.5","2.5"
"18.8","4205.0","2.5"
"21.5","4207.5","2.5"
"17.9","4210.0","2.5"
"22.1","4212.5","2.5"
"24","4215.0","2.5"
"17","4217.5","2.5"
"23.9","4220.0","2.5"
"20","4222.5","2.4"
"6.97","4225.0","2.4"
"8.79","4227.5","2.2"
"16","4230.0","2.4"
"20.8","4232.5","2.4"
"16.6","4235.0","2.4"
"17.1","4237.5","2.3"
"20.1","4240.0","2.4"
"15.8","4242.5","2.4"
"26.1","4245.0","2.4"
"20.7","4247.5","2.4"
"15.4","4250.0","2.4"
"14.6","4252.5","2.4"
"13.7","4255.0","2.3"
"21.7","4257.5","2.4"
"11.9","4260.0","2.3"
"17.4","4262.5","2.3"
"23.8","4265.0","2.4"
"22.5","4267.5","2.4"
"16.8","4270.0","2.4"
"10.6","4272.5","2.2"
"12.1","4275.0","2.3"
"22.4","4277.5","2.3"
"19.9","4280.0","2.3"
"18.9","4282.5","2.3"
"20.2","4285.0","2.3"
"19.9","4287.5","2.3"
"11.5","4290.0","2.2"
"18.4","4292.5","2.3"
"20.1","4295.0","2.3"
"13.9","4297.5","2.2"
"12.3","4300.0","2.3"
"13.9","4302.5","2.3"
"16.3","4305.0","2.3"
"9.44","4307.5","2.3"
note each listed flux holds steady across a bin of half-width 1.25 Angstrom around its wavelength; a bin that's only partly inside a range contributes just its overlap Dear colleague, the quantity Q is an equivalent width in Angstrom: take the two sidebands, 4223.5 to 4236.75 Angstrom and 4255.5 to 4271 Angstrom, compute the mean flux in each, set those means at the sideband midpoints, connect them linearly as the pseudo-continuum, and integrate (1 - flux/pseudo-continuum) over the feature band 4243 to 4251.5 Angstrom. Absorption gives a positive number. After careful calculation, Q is -1.9 Angstrom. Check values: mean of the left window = 14.1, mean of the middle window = 20.1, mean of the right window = 18.8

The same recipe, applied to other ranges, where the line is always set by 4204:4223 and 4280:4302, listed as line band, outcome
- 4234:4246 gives 0.22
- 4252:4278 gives 1.78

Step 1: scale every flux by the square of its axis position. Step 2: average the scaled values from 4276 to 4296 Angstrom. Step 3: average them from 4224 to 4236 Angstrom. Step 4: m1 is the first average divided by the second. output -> 1.39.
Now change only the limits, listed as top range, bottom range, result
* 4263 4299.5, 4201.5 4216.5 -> 0.92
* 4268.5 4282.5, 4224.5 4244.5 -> 1.06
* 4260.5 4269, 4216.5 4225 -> 1.12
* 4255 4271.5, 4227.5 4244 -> 1.09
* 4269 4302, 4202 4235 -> 0.96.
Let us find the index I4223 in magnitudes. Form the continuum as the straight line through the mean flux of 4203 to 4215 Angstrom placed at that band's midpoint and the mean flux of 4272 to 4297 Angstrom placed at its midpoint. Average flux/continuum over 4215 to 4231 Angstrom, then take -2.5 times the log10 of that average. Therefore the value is 0.22 mag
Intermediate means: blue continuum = 20.2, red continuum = 17.5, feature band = 16.1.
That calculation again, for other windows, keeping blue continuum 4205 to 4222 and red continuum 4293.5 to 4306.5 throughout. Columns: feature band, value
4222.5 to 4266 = 0.11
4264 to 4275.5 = -0.01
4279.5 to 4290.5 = -0.14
